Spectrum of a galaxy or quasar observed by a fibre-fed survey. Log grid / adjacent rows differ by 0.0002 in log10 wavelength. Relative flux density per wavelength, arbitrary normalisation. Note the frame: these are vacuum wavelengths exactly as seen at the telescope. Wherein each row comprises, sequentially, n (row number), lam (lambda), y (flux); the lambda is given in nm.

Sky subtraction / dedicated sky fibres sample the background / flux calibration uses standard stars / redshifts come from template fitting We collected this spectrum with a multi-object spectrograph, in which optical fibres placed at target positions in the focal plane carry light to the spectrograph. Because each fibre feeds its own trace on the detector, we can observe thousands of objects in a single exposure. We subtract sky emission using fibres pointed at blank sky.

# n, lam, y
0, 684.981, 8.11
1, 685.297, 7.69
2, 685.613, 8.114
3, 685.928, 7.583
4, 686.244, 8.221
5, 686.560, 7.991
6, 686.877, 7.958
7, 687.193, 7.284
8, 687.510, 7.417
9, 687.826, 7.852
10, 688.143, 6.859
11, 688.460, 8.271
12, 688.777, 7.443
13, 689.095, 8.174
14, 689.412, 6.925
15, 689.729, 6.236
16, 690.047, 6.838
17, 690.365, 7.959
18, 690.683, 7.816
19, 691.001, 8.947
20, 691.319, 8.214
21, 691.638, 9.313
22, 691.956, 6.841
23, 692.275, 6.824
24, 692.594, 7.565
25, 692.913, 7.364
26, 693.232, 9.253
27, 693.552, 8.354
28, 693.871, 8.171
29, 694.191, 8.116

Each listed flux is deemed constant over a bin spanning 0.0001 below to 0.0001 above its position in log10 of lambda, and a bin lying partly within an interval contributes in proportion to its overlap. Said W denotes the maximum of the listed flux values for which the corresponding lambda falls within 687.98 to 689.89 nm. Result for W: 8.271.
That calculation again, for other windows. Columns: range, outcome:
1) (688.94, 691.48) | 8.947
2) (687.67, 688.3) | 7.852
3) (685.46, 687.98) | 8.221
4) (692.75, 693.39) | 9.253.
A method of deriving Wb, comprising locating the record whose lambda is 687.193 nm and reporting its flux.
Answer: 7.284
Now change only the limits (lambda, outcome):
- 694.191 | 8.116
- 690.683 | 7.816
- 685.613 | 8.114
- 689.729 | 6.236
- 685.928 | 7.583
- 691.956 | 6.841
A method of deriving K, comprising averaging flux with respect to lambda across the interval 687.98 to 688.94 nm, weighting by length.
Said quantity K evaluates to 7.52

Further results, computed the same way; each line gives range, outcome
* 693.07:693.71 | 8.79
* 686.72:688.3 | 7.48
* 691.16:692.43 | 7.8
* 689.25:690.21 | 6.68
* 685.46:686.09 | 7.86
